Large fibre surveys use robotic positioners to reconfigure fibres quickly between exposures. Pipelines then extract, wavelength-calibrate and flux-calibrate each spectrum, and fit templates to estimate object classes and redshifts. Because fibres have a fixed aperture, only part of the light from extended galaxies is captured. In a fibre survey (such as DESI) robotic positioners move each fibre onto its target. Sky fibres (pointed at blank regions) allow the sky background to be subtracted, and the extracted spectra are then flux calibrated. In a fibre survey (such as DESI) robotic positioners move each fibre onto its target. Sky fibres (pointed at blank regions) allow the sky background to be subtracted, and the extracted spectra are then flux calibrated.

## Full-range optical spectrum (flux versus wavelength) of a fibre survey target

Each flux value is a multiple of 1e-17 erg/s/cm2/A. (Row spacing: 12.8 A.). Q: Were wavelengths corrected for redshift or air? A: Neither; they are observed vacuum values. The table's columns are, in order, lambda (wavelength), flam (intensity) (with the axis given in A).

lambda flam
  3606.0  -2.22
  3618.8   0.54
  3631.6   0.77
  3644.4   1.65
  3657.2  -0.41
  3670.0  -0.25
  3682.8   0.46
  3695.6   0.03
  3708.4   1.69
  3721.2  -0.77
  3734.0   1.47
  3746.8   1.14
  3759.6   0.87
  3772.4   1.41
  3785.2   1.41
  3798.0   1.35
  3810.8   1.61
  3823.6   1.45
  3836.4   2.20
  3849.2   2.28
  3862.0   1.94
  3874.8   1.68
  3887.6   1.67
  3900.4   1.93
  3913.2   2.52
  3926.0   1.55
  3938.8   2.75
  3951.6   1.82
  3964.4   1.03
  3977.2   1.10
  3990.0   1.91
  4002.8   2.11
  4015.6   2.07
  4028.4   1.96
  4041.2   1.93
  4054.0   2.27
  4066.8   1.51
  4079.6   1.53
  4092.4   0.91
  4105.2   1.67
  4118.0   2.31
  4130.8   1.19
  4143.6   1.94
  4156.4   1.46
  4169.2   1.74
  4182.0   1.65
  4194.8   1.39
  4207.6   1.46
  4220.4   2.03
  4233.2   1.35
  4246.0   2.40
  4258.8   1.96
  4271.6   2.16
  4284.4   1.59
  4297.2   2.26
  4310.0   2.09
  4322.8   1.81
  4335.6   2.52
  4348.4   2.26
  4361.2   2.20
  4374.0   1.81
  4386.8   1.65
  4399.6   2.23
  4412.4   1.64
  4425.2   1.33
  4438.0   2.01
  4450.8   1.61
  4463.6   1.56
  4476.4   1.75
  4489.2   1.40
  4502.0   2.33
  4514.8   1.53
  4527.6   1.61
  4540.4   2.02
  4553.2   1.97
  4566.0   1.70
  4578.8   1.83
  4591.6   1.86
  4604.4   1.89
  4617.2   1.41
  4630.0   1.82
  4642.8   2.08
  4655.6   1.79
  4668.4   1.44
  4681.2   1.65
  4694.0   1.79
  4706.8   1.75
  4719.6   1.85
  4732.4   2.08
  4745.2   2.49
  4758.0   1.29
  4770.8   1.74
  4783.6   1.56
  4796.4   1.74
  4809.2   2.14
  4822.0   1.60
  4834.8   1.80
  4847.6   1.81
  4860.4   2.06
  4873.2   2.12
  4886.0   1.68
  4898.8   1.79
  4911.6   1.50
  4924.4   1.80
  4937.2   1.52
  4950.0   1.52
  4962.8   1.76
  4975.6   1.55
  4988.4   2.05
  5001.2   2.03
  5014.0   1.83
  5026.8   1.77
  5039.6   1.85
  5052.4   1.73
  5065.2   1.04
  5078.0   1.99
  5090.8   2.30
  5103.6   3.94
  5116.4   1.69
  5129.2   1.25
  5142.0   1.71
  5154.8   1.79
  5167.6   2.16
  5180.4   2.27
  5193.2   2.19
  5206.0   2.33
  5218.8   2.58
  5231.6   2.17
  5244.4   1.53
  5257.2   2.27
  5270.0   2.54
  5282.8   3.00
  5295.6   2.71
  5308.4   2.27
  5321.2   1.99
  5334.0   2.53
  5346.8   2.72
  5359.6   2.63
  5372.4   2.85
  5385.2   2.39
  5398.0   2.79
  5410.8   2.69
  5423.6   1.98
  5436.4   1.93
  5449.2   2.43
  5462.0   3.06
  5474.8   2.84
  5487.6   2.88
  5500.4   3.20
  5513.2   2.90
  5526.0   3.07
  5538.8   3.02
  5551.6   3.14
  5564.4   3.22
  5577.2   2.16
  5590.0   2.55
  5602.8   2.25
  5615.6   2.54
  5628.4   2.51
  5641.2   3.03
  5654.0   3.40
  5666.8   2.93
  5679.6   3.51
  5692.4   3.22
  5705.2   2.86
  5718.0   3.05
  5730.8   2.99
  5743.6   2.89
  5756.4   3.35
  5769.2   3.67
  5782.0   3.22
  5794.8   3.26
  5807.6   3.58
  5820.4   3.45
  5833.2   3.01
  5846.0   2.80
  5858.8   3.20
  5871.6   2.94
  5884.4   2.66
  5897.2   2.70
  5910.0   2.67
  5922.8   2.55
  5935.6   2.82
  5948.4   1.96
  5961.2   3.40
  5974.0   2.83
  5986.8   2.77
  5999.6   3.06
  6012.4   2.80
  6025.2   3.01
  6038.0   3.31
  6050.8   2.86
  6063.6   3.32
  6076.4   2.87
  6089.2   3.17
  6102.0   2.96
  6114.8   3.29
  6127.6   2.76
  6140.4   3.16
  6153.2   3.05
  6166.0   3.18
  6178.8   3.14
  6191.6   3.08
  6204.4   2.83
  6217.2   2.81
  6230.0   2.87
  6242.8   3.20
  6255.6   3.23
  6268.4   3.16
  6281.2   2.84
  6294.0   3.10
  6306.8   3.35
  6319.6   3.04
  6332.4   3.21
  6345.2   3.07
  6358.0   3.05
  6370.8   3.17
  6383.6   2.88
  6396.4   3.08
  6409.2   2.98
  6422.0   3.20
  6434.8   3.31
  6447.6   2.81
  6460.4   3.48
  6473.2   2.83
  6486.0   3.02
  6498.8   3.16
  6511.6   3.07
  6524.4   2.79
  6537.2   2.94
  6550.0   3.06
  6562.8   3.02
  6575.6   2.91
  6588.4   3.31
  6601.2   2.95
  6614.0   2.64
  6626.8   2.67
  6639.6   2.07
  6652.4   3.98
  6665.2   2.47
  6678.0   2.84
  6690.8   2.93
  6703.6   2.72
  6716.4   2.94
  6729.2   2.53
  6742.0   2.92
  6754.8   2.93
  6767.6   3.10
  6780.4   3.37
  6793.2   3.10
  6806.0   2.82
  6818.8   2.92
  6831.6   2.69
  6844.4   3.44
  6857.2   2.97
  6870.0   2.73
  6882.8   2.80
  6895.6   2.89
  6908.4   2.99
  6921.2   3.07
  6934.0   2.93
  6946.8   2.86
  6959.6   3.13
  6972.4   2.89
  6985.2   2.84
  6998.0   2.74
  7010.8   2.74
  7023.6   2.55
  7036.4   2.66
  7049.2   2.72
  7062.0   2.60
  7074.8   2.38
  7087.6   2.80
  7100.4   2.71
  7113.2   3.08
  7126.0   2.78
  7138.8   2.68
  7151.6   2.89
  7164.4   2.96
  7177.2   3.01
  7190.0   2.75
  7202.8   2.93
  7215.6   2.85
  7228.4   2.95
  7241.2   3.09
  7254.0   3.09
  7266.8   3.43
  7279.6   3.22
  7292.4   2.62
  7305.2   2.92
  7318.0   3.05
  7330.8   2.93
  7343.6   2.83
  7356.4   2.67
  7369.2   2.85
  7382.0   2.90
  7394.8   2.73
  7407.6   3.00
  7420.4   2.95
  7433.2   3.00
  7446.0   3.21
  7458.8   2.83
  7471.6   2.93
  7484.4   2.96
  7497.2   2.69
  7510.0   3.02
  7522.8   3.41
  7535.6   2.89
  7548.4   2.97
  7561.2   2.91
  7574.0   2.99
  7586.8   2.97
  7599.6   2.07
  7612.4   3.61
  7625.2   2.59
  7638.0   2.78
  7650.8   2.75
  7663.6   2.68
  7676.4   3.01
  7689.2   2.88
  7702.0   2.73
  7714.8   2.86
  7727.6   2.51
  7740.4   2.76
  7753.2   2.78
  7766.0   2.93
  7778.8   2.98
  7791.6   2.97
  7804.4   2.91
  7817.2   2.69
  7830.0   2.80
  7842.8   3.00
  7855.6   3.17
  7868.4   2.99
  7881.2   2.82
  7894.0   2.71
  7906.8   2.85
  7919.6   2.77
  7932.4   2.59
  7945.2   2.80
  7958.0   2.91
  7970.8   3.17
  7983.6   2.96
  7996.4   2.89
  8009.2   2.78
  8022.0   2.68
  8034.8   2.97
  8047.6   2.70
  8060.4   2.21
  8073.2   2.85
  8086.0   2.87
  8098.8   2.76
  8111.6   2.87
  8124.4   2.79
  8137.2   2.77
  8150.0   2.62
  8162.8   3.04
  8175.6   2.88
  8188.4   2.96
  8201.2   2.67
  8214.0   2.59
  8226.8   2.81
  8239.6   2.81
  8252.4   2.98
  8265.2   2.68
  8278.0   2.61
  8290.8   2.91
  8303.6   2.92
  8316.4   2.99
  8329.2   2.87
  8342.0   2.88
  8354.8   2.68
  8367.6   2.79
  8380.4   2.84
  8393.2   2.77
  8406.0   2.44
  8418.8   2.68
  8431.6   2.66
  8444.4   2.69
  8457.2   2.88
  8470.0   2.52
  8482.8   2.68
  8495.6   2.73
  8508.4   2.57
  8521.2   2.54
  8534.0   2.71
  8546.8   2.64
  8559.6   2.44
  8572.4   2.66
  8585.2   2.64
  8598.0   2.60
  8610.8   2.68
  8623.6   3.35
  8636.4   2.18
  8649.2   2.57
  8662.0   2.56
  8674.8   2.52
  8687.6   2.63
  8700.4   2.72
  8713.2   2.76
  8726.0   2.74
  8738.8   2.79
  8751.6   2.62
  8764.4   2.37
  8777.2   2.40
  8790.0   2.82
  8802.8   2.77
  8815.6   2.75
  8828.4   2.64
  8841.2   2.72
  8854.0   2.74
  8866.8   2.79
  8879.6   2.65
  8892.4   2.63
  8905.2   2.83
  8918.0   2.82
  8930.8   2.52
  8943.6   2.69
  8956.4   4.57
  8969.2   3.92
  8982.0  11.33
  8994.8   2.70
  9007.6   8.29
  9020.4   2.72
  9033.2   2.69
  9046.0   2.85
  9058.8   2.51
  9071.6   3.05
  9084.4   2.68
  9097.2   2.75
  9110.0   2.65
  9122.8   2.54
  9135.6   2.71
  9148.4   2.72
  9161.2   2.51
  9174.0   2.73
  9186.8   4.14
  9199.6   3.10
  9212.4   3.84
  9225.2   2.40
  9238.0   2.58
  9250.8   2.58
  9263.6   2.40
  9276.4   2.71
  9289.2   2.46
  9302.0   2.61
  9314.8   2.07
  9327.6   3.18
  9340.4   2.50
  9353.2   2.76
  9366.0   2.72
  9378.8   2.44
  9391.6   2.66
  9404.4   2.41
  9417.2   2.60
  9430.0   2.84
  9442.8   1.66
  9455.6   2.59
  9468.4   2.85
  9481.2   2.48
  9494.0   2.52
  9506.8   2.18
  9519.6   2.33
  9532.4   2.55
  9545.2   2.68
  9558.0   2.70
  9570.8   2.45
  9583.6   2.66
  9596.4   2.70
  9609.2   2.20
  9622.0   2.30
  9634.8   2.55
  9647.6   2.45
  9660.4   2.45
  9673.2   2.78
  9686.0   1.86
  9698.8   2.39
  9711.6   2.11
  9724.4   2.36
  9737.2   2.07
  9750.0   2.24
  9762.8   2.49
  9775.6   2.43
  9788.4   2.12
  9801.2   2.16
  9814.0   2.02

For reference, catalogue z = 0.368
